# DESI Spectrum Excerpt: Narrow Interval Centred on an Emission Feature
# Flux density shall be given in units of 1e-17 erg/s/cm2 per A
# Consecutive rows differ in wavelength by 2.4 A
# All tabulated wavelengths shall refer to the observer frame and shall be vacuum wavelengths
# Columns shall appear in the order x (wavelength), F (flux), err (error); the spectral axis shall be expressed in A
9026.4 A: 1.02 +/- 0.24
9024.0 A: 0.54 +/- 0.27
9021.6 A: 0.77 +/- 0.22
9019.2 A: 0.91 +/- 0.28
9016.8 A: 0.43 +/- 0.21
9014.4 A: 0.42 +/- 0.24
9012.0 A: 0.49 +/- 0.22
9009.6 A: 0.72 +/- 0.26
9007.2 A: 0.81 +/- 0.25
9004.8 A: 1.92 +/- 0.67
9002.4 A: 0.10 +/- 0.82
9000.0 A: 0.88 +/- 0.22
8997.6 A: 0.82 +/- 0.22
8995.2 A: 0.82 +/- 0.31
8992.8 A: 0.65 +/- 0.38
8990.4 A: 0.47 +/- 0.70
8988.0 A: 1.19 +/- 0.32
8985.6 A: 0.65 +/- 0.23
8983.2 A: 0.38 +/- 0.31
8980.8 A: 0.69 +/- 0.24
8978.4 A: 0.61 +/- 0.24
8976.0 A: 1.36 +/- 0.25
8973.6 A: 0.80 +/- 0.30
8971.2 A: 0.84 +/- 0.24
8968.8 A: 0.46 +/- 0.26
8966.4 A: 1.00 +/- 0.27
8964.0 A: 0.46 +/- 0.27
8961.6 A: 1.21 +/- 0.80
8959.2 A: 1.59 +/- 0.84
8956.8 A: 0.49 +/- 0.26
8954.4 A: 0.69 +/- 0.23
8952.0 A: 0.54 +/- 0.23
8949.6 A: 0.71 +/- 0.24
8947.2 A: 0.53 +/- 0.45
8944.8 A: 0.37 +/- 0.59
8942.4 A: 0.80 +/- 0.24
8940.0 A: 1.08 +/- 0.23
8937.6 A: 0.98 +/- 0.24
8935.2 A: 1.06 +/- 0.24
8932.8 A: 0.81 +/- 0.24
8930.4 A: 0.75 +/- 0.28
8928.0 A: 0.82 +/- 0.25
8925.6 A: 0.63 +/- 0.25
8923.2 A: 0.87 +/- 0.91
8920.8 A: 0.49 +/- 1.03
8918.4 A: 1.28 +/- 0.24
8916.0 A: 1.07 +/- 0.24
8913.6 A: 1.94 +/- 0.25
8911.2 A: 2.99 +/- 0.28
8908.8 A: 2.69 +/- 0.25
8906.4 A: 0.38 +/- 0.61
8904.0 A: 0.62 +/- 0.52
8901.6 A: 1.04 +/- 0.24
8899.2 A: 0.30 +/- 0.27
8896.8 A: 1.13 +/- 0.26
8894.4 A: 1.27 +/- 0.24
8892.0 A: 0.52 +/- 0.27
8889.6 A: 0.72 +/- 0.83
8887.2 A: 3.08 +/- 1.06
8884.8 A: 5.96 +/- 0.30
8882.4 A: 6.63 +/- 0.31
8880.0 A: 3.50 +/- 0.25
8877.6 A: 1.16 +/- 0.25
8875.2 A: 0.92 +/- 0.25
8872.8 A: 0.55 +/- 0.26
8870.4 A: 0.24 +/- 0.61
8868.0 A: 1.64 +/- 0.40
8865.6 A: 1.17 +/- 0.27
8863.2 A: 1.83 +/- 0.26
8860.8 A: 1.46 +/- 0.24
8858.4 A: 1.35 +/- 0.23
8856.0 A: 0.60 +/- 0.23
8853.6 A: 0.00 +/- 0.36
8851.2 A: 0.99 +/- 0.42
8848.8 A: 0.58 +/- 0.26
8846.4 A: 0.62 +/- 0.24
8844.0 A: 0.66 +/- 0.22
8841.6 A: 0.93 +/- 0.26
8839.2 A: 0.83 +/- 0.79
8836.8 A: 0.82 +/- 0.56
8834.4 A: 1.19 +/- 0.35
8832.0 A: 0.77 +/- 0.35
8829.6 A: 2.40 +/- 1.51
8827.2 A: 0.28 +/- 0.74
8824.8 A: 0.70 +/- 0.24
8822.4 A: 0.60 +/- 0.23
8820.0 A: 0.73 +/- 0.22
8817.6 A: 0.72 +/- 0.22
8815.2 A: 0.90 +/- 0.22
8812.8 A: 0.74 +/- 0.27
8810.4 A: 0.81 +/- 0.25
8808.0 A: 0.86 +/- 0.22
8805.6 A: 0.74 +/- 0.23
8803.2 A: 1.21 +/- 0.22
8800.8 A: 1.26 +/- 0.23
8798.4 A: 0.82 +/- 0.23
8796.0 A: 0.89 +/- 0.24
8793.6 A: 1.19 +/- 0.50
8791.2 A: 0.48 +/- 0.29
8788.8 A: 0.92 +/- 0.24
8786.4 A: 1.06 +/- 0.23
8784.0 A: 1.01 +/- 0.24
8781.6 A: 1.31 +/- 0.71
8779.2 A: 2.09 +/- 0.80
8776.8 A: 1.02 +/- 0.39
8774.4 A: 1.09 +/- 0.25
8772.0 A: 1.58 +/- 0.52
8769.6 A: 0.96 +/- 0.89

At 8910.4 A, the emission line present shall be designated [N II]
